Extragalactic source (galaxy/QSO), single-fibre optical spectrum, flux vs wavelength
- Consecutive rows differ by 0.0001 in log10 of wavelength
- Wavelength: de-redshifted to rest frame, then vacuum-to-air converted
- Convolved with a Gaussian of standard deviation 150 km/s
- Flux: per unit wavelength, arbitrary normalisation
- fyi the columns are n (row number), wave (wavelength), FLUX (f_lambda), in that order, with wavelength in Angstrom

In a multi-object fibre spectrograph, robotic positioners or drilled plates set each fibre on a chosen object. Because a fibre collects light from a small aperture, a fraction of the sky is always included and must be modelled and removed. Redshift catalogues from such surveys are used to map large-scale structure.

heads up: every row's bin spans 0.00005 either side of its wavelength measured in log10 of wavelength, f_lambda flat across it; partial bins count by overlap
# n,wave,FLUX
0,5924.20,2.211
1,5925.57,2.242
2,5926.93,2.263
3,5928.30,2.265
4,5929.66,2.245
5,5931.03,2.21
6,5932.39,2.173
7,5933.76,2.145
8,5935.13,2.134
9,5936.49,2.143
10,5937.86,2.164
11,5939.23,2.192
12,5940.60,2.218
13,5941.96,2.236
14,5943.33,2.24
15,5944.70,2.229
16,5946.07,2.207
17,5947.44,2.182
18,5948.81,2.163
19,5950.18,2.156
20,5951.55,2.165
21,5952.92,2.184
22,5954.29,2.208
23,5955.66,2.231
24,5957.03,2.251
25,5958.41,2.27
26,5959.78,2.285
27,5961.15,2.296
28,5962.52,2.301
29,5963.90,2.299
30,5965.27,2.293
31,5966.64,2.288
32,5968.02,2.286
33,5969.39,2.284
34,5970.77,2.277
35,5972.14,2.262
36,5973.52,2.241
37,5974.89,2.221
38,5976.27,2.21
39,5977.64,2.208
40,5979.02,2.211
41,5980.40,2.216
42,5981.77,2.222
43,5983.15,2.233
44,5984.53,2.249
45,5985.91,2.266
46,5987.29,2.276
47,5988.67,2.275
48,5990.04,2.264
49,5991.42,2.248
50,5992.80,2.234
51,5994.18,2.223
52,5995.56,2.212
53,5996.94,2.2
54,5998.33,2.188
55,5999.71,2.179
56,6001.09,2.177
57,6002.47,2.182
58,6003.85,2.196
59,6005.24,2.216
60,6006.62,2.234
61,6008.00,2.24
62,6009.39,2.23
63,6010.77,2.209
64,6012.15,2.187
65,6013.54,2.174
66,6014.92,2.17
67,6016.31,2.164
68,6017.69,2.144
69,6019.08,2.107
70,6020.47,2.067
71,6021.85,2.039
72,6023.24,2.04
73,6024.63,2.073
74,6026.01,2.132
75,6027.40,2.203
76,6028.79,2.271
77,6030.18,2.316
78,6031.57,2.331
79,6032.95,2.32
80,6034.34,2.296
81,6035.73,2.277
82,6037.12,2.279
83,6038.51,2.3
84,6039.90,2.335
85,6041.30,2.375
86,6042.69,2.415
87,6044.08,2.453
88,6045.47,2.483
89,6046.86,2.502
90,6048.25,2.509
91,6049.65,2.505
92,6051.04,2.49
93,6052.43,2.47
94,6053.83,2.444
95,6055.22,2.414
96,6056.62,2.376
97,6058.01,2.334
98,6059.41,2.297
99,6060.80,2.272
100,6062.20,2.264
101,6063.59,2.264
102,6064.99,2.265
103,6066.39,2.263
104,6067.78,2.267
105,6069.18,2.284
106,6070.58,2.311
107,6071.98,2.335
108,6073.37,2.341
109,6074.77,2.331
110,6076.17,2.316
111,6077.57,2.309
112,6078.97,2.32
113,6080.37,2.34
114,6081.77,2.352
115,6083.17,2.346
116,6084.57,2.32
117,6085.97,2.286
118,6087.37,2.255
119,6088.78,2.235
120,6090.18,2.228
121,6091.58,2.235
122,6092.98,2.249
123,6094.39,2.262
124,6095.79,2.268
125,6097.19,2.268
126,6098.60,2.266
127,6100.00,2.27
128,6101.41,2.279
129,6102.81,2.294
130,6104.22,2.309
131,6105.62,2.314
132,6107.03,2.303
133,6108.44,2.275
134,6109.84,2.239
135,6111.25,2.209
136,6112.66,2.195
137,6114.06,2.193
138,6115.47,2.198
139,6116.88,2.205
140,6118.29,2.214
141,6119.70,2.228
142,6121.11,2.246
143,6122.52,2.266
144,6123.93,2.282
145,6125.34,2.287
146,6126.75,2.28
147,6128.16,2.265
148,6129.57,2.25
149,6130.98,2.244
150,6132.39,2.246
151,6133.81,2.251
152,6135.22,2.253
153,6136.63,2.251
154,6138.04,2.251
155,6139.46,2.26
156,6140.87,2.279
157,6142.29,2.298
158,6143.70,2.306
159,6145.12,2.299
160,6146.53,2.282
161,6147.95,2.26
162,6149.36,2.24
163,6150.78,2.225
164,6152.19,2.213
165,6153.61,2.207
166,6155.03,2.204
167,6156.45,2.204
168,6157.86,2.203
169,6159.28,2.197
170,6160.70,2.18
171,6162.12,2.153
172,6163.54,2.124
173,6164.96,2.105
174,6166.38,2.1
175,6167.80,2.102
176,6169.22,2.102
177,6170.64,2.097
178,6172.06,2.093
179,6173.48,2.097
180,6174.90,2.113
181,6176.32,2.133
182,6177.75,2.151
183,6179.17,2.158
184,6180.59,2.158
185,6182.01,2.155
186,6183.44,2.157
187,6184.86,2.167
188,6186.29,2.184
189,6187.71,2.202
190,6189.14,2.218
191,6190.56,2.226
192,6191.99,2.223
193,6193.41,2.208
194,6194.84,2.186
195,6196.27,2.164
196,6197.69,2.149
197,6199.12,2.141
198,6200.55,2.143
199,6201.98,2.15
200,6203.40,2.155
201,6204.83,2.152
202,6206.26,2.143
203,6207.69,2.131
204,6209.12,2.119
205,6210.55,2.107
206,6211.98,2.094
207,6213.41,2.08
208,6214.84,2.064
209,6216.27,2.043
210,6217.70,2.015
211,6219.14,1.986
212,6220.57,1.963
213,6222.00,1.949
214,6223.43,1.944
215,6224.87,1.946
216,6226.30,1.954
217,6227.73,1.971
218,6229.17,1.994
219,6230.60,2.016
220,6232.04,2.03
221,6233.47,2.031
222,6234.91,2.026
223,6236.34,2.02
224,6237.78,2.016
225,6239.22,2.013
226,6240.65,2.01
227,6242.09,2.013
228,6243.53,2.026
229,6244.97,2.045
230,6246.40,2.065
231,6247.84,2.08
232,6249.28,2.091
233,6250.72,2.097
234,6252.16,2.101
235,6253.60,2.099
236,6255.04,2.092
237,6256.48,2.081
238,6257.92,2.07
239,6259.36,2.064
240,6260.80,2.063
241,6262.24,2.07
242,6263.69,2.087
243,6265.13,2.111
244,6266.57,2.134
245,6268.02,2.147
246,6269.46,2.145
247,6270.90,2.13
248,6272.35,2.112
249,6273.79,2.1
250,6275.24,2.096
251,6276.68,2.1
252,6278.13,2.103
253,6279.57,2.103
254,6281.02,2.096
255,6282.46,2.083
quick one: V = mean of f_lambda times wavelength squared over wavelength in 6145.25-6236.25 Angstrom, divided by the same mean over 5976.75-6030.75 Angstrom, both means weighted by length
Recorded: 1.03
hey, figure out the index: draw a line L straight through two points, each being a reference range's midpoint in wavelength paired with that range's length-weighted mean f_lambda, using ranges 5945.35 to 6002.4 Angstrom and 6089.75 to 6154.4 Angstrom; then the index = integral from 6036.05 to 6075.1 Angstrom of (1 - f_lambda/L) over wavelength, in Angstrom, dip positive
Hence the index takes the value -2.0 Angstrom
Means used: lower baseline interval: 2.23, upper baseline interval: 2.26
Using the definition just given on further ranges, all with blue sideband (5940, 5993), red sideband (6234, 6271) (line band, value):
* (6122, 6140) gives -0.98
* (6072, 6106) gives -1.93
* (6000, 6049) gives -0.90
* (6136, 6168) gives -1.28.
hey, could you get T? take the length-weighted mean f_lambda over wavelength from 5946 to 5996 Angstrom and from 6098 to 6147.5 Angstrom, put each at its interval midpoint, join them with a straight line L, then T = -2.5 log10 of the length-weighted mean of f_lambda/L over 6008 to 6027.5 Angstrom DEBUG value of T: 0.05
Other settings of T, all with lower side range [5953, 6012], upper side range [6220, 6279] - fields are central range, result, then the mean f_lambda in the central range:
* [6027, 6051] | -0.08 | 2.37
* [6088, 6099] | -0.04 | 2.25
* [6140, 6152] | -0.07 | 2.27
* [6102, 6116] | -0.05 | 2.25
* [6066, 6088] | -0.07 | 2.31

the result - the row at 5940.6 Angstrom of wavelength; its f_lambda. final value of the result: 2.218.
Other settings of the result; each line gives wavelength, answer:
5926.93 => 2.263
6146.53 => 2.282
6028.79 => 2.271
